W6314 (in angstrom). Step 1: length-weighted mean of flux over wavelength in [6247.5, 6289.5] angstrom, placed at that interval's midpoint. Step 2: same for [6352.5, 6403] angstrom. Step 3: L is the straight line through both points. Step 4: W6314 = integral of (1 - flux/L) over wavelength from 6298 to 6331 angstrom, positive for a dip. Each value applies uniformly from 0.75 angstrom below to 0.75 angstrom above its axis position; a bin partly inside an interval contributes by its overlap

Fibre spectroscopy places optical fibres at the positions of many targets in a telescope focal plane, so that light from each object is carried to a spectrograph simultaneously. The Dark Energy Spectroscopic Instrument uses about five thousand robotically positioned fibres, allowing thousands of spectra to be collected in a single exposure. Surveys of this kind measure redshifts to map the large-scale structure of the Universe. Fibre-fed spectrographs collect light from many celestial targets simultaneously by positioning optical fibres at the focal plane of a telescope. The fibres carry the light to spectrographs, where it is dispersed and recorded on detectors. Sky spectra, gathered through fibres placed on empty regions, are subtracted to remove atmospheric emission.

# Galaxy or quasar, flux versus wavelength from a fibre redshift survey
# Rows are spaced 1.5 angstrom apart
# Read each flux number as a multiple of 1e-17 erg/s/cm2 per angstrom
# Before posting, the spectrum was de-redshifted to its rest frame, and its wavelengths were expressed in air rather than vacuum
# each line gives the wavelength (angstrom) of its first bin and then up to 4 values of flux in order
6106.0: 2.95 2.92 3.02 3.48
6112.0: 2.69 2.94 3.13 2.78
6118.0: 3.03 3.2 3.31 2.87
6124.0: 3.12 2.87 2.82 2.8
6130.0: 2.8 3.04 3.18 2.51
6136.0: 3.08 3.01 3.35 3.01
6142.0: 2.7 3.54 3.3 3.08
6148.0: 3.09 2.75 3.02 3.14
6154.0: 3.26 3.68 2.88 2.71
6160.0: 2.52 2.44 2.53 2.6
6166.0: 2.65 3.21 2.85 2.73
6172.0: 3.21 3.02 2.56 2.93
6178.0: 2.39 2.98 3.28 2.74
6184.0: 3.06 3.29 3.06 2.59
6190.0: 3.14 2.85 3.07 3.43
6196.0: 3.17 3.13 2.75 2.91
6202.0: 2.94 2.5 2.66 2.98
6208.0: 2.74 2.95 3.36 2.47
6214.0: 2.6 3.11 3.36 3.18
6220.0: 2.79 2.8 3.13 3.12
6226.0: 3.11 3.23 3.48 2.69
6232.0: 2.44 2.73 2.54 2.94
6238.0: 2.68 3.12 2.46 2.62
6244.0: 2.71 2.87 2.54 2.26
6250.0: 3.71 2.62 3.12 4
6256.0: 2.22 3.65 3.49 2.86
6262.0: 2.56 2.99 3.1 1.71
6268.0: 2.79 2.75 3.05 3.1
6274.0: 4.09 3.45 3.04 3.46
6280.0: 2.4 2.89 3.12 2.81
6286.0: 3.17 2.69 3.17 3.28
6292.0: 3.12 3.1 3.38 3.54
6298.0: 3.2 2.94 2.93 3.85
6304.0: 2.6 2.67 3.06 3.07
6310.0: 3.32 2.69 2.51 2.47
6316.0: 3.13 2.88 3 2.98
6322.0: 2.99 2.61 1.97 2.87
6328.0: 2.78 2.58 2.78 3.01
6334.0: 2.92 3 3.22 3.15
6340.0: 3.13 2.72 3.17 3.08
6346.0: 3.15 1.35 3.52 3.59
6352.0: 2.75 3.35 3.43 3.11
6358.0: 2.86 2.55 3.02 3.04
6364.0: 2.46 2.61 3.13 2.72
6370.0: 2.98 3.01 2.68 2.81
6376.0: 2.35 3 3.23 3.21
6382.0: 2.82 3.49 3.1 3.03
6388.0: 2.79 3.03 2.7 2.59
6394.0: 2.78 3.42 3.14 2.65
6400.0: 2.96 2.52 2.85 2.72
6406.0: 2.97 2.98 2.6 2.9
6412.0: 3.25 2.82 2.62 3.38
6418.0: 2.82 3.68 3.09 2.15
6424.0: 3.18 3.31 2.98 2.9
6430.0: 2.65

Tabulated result 1.3 angstrom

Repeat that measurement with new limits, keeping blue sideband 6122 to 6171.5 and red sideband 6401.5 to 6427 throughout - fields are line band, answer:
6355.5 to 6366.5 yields 0.4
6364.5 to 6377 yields 0.7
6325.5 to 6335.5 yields 0.4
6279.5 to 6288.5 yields 0.2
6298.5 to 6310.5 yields -0.4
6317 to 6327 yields 0.7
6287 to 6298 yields -0.9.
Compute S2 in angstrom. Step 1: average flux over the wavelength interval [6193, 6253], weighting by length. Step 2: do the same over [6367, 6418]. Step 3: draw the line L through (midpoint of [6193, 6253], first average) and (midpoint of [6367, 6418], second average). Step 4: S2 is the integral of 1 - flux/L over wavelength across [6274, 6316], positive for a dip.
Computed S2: -2.2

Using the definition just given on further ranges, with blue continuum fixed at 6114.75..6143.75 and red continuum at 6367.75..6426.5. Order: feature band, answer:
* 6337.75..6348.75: 0.3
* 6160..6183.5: 1.5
